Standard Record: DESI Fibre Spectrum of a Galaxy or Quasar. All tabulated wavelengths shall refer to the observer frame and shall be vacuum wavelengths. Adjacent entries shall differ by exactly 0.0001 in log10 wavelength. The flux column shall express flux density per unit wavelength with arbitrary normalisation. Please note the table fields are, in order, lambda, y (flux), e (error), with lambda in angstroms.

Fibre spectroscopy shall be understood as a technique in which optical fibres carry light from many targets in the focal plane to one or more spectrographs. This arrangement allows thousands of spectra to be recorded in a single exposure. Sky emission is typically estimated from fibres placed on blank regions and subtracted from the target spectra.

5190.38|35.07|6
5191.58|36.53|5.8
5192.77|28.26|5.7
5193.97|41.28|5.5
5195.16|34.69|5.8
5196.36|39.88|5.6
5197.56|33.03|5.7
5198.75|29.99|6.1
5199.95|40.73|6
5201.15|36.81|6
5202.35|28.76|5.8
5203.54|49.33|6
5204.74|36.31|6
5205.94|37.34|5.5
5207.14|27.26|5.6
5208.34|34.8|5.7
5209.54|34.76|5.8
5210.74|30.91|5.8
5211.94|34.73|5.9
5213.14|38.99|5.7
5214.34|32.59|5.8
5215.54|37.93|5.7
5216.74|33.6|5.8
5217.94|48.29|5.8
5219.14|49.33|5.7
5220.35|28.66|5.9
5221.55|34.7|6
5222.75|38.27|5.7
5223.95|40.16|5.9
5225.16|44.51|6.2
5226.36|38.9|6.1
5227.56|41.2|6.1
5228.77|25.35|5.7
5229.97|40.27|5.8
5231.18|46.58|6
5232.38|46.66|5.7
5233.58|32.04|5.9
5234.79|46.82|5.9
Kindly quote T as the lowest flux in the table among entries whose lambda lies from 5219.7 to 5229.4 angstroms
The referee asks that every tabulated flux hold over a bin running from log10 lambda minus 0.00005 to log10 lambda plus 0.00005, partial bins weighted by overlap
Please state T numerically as 25.35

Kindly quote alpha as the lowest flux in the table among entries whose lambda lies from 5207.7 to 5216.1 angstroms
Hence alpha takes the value 30.91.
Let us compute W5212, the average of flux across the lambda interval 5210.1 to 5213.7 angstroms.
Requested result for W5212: 34.8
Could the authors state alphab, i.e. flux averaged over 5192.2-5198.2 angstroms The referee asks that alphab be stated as 35.4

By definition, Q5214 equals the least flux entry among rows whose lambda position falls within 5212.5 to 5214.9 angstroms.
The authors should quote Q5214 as 32.59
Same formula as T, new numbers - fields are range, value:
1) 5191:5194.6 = 28.26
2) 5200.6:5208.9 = 27.26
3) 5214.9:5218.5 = 33.6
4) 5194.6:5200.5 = 29.99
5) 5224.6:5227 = 38.9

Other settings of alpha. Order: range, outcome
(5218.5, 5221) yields 28.66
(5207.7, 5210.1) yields 34.76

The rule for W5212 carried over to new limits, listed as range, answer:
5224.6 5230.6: 38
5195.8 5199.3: 34.3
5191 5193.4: 32.5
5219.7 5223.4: 34.1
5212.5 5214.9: 35.8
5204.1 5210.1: 34.2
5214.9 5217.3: 35.8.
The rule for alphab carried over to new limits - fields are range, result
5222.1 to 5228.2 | 40.5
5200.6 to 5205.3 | 37.9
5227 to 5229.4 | 33.2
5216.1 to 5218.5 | 40.8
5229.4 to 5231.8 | 43.5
